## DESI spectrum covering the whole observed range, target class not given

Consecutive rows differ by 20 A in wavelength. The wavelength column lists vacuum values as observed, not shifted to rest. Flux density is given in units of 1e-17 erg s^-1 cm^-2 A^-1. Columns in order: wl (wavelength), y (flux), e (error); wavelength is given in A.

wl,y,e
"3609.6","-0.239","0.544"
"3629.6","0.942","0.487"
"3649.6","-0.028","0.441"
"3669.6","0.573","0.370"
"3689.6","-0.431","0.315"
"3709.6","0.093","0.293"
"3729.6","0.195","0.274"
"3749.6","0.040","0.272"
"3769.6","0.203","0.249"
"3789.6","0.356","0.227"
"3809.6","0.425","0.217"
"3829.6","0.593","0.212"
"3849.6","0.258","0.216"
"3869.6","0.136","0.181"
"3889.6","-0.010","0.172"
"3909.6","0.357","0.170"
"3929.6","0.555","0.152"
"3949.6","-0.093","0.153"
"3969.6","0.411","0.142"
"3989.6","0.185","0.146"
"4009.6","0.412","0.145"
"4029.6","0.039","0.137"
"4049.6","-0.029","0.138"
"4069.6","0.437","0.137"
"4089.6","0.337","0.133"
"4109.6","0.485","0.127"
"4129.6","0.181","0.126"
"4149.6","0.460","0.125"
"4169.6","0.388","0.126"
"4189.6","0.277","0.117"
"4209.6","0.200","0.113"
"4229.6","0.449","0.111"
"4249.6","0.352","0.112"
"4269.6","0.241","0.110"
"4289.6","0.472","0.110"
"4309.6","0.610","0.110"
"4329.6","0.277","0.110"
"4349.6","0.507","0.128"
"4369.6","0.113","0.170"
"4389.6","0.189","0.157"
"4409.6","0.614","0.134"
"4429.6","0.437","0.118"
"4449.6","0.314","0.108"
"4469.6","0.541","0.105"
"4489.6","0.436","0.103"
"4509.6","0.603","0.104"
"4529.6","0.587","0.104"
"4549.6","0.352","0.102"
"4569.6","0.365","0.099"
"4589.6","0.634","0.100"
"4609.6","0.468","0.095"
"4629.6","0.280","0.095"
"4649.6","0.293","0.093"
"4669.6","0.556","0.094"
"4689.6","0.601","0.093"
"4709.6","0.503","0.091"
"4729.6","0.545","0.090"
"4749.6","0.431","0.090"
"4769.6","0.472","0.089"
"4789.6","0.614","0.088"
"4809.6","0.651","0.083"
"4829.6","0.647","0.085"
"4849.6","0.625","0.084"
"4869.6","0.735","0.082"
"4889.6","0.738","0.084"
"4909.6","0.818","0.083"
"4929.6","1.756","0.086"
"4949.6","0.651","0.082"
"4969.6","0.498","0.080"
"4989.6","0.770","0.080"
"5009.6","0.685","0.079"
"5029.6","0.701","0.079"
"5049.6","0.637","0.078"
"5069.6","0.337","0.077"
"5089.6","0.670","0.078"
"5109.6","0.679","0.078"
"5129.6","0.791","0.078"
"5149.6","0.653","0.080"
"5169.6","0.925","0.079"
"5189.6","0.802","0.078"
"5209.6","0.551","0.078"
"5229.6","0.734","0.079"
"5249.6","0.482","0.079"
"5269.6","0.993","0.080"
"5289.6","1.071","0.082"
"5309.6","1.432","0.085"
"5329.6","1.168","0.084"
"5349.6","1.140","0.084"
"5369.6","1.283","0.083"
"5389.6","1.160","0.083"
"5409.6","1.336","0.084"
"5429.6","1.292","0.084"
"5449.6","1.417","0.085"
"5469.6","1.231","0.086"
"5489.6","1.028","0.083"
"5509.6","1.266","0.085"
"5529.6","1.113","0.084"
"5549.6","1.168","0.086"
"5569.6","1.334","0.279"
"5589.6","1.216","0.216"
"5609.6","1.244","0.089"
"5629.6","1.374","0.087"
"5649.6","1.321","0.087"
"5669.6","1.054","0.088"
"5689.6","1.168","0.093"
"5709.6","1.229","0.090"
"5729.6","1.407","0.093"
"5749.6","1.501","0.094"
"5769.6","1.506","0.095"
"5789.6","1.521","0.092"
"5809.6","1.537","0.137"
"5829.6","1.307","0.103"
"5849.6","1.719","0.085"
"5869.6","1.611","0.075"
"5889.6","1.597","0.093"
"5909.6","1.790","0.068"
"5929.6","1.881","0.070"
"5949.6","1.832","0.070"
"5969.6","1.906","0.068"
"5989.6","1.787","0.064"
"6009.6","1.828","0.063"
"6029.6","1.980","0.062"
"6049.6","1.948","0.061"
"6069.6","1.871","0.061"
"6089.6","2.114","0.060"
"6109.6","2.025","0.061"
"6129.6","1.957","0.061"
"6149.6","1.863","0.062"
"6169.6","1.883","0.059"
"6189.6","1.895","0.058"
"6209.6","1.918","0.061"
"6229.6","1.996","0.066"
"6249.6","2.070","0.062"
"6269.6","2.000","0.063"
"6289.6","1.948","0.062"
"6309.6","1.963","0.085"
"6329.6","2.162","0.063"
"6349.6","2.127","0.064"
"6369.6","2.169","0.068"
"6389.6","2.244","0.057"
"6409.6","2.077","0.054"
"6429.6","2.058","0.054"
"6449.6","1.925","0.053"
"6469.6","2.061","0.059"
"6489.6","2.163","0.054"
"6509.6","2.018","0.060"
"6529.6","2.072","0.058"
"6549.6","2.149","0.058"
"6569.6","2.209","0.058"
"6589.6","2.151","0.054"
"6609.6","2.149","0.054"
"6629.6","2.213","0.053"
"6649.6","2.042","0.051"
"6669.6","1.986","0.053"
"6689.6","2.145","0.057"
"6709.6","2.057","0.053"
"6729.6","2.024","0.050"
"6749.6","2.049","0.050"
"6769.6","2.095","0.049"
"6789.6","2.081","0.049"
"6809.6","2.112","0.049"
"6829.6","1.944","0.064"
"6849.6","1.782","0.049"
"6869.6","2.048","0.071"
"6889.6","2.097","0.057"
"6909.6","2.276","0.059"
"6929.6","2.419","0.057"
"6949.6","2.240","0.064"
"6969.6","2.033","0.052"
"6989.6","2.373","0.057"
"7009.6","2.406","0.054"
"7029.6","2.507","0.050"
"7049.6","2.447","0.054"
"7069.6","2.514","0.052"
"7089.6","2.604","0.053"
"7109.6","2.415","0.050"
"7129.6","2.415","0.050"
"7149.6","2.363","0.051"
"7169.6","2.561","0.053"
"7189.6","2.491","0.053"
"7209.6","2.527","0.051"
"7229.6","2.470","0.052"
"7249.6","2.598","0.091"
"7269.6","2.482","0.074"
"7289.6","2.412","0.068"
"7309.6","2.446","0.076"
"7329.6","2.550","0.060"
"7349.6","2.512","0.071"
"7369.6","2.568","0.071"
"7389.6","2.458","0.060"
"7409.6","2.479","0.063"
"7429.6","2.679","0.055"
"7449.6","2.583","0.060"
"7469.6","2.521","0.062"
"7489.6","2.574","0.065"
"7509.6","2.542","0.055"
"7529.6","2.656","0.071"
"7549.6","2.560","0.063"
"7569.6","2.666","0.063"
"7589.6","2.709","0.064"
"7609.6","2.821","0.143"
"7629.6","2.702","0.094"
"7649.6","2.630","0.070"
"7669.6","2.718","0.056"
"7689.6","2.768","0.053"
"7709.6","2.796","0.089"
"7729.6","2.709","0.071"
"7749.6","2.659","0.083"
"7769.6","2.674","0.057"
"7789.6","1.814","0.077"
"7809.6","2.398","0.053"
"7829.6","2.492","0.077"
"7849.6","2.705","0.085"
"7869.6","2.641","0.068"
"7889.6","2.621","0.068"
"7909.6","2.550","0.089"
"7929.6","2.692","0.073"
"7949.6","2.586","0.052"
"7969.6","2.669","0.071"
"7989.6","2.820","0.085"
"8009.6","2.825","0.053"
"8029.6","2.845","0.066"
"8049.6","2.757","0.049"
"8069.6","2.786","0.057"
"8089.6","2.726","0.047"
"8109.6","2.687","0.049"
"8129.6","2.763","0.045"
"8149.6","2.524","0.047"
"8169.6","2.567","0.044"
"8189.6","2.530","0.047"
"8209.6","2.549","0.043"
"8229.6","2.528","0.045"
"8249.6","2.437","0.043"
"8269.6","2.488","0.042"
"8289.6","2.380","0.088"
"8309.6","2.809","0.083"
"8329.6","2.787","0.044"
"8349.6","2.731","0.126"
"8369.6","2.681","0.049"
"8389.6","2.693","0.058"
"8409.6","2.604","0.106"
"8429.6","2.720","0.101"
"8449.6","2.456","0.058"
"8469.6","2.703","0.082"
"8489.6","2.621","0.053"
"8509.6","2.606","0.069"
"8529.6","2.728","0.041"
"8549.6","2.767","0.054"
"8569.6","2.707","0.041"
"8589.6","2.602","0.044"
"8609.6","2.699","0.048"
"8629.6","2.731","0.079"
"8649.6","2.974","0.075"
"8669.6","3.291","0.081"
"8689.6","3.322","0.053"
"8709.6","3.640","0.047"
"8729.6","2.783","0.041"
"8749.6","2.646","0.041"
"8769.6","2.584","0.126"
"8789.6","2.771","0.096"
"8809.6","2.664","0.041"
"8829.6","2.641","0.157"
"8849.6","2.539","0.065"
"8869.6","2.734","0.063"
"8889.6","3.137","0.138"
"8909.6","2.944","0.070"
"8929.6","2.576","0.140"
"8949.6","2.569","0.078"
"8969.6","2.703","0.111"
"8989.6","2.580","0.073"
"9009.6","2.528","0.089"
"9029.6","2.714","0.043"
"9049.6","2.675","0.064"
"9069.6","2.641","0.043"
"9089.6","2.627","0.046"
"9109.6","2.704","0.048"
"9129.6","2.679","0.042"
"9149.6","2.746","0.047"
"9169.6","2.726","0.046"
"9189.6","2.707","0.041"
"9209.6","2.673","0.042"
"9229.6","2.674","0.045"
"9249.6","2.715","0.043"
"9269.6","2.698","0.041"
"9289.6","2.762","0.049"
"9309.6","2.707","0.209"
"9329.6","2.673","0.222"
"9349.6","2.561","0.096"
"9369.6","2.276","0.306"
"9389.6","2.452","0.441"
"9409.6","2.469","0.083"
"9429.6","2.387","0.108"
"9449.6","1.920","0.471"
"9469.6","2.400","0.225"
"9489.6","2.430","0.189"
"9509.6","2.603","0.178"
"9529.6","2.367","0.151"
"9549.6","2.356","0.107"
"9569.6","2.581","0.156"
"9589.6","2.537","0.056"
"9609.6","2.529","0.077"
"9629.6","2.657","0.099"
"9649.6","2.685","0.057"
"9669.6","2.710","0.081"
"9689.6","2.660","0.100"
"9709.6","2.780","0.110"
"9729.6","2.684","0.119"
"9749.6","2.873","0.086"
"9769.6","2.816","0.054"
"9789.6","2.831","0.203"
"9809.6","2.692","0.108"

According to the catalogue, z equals 0.322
